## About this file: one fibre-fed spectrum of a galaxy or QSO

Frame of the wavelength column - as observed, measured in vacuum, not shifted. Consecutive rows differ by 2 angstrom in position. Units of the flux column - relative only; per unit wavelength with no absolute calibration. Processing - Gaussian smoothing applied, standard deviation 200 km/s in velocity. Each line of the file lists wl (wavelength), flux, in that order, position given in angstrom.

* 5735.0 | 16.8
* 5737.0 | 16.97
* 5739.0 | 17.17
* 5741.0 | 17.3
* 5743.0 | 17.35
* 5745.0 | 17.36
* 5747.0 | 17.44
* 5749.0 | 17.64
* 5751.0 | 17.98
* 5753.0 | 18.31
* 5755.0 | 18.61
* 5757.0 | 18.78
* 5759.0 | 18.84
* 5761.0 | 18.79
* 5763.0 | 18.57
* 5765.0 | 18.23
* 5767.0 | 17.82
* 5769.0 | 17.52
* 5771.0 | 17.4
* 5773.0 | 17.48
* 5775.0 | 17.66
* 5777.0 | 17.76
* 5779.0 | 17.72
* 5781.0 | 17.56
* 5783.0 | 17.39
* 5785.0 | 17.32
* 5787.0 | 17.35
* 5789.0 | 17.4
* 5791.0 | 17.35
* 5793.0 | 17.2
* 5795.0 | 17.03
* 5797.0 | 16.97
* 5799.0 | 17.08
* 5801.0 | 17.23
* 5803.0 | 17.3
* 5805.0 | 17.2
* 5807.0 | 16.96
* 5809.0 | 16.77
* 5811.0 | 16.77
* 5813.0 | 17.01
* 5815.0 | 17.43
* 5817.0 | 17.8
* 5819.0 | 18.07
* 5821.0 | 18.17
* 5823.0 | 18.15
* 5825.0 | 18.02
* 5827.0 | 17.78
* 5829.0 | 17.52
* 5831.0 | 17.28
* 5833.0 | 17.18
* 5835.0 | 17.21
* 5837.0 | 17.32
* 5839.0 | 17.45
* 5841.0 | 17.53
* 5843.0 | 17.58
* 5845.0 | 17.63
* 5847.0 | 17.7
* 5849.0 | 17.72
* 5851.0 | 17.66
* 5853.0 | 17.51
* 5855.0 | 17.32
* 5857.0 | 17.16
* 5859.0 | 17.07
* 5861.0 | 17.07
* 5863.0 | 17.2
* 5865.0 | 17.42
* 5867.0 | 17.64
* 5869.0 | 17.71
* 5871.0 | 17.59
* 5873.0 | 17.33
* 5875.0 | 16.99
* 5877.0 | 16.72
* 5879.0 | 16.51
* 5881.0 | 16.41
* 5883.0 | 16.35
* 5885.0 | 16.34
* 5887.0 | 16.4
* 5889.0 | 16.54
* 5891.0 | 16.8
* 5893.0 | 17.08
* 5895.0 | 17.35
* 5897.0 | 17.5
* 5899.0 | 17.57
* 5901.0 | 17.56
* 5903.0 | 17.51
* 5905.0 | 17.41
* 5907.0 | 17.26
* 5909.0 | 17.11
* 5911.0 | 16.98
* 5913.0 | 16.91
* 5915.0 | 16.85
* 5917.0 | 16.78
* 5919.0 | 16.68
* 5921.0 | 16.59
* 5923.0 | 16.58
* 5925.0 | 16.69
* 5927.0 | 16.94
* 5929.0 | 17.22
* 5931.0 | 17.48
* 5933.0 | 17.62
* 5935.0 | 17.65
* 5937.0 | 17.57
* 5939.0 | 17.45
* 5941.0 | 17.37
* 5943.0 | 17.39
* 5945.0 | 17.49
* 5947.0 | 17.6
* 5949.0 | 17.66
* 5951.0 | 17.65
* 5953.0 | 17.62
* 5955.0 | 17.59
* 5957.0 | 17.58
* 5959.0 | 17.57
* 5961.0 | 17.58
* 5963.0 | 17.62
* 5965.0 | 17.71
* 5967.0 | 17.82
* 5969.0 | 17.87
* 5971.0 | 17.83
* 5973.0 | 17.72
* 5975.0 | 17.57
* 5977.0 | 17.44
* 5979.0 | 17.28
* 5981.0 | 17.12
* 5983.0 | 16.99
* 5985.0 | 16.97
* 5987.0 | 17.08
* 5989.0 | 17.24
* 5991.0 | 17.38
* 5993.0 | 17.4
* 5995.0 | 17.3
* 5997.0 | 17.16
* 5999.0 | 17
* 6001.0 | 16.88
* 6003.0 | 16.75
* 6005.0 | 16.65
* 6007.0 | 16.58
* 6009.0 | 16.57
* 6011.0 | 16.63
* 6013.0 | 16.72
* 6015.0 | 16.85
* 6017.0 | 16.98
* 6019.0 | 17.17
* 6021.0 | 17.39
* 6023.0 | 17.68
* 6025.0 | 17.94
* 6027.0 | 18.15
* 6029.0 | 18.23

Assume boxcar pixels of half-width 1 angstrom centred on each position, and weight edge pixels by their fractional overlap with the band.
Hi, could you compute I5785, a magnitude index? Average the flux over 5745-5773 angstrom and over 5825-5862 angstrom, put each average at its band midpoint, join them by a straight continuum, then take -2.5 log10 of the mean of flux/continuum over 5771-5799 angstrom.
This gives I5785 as 0.03 mag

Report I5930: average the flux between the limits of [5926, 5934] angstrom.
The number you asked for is 17.3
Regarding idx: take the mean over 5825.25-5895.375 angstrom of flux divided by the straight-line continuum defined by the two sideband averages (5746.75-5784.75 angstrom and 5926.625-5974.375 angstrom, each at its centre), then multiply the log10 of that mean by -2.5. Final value 0.03 mag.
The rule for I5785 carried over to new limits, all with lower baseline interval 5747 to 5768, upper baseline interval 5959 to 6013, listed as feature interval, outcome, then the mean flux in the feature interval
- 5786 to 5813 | 0.06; 17.1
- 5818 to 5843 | 0.02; 17.6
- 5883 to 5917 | 0.04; 17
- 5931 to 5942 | 0.00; 17.5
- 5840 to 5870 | 0.02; 17.5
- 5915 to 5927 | 0.05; 16.7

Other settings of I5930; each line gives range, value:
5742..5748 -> 17.4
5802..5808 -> 17.2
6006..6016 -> 16.7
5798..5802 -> 17.2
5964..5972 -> 17.8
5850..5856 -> 17.5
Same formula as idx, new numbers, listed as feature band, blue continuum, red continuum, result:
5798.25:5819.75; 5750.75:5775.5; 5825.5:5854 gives 0.034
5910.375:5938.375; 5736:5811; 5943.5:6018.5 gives 0.020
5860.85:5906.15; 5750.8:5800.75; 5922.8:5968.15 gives 0.030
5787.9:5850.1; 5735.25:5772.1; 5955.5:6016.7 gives 0.017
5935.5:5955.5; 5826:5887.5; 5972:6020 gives -0.026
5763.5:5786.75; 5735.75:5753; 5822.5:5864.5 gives -0.011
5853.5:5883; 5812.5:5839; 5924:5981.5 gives 0.028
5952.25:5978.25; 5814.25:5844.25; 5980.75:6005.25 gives -0.030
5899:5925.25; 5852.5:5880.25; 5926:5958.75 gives 0.023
